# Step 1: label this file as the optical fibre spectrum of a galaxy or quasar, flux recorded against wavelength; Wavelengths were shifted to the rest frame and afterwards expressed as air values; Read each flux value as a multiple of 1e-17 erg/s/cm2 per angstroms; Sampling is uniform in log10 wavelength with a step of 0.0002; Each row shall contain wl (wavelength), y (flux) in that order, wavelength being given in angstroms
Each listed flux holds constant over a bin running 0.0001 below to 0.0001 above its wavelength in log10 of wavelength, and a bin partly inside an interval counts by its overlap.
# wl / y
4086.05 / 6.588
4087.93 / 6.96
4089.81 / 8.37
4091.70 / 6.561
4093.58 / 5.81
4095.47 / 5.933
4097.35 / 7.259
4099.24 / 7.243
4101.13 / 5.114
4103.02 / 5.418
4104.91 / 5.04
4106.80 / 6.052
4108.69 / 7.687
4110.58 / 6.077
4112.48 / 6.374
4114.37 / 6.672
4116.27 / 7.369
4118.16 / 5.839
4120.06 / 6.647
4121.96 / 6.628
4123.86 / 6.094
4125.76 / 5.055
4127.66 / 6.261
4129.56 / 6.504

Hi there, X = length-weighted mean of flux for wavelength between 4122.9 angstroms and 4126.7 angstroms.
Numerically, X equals 5.58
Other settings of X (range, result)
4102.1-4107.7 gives 5.5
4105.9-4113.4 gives 6.55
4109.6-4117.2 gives 6.62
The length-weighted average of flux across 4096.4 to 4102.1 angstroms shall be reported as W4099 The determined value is 6.53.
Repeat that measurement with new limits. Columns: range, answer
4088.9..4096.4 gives 6.66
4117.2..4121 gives 6.25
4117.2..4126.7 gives 6.06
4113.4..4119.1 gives 6.63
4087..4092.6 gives 7.3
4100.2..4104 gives 5.26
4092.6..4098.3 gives 6.34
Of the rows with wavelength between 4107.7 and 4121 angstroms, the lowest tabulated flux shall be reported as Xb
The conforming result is 5.839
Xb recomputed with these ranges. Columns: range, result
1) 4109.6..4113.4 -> 6.077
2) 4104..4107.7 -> 5.04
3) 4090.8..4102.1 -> 5.114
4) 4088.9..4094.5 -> 5.81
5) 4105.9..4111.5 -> 6.052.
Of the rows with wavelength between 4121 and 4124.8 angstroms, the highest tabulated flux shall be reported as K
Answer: 6.628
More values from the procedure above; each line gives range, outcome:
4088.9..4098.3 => 8.37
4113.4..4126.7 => 7.369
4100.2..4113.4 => 7.687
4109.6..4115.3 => 6.672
